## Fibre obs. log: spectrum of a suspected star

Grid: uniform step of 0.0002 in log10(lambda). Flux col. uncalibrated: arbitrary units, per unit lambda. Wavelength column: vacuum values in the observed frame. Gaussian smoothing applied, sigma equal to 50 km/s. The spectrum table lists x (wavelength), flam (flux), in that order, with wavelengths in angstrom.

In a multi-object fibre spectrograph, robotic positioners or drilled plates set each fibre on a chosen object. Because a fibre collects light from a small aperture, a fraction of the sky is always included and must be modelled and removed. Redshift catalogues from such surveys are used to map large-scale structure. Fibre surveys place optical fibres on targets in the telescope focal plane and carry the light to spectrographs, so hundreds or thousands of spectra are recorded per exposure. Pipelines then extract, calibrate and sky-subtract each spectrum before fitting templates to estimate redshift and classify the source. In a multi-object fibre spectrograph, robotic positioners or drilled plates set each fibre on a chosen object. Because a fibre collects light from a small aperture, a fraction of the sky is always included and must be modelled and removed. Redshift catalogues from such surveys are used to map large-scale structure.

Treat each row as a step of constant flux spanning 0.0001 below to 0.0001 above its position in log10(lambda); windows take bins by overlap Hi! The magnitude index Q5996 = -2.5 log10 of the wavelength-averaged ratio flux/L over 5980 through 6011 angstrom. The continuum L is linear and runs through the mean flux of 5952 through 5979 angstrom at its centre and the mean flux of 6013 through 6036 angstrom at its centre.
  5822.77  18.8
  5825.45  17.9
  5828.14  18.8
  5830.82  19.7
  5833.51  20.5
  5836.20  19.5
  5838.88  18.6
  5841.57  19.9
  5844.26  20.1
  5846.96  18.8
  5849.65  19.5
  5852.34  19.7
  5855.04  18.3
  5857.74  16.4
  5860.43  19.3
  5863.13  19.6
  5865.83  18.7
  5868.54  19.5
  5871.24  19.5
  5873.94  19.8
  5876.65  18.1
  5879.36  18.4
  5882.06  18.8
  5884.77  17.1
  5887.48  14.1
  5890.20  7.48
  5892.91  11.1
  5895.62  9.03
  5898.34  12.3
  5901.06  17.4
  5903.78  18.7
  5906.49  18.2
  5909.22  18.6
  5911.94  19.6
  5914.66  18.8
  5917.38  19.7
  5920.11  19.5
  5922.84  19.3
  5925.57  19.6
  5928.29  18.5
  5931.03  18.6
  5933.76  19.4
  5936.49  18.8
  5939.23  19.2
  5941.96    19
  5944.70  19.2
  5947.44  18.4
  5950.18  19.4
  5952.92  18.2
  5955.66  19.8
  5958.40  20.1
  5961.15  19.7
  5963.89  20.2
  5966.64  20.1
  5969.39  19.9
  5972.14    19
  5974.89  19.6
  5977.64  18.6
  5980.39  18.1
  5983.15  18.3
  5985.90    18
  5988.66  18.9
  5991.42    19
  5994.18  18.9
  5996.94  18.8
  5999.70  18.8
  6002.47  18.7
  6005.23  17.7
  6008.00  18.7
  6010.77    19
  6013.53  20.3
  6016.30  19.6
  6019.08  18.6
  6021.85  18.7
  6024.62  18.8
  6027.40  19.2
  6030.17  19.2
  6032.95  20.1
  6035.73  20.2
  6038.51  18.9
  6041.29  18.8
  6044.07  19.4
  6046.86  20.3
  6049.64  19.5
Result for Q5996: 0.05 mag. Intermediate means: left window 19.5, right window 19.3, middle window 18.6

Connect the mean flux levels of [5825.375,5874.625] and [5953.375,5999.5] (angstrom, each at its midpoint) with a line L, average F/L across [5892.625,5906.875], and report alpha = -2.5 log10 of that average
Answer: 0.31 mag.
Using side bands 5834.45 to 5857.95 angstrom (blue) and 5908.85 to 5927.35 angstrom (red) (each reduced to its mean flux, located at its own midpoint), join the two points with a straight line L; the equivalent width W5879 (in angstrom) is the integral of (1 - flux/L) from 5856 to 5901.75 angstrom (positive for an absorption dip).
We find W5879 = 7.0 angstrom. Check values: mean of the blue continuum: 19.1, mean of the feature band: 16.3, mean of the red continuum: 19.3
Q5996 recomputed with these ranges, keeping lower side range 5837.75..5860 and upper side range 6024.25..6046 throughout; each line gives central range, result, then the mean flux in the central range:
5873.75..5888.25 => 0.08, 17.7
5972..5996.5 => 0.03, 18.7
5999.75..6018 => 0.02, 19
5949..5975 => -0.02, 19.6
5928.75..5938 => 0.01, 18.9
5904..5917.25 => 0.01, 18.9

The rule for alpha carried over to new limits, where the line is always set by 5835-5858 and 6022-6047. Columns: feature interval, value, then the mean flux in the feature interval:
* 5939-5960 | 0.00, 19.2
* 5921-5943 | 0.01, 19.1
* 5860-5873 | -0.01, 19.3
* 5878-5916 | 0.22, 15.7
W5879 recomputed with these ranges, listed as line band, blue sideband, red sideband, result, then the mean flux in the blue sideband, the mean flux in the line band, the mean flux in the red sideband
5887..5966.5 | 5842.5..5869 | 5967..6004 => 4.91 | 19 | 17.7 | 18.8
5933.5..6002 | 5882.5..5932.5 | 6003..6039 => -4.40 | 16.6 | 19.1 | 19.2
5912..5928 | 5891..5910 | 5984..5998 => -3.87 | 14.7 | 19.3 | 18.7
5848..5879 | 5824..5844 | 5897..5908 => -1.29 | 19.3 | 18.9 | 16.7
